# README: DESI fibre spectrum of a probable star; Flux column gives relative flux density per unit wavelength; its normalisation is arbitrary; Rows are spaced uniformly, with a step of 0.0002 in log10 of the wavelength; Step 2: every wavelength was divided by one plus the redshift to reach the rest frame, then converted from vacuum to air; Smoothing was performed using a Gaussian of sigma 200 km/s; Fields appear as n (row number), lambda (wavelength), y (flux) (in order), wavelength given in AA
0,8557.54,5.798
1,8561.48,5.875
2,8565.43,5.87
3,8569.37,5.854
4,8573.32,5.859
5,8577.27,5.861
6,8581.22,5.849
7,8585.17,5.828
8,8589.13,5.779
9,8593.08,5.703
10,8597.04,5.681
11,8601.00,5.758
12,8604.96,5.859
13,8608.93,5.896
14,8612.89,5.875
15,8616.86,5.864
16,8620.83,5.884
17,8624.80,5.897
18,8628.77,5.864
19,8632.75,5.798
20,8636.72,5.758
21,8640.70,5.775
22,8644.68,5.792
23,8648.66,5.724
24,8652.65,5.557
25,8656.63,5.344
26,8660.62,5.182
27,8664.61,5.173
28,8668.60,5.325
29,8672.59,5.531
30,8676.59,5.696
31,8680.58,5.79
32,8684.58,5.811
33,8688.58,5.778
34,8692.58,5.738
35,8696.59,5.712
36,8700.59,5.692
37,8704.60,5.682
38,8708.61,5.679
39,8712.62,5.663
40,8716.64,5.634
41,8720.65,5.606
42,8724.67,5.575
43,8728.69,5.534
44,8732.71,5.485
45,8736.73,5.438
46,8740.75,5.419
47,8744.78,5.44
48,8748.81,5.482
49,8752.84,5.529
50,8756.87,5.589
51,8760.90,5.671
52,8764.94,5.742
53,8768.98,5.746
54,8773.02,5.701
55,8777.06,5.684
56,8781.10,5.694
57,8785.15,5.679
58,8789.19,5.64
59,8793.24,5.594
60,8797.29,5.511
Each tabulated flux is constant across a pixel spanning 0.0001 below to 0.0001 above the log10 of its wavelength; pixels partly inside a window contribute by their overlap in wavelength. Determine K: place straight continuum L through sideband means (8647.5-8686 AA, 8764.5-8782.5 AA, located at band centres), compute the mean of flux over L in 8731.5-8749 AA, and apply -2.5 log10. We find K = 0.039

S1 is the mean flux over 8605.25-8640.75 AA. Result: 5.85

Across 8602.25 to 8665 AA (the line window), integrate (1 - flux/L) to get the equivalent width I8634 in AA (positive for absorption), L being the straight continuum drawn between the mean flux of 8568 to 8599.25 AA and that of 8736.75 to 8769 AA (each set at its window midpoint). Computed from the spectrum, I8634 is 0.14 AA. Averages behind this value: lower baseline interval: 5.8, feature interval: 5.72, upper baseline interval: 5.56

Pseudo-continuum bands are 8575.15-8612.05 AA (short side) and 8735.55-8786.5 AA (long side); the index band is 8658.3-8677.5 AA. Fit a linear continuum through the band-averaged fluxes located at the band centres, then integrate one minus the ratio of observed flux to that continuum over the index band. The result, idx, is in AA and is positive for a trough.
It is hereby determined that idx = 1.2 AA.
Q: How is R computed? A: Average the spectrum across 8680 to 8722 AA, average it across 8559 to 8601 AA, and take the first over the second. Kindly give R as 0.98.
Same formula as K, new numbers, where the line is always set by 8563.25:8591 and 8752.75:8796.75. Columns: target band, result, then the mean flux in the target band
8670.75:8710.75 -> 0.01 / 5.71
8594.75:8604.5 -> 0.02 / 5.74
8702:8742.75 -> 0.03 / 5.57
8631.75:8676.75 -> 0.04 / 5.54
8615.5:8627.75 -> -0.02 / 5.88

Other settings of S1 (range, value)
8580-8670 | 5.7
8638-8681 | 5.53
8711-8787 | 5.59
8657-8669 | 5.23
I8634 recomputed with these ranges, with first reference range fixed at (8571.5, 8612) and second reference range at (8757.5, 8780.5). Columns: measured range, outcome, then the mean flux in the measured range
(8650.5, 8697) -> 1.7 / 5.55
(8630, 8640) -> 0.0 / 5.78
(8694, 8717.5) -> 0.2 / 5.68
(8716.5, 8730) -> 0.3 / 5.58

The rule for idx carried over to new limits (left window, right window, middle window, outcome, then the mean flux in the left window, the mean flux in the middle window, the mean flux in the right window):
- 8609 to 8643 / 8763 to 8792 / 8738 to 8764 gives 0.9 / 5.84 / 5.53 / 5.7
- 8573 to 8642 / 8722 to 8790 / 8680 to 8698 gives -0.2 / 5.82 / 5.76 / 5.59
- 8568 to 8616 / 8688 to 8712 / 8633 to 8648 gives 0.0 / 5.82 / 5.78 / 5.71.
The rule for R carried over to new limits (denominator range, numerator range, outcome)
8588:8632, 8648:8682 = 0.94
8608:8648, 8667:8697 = 0.97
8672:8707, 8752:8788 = 0.99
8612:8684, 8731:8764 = 0.97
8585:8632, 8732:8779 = 0.96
